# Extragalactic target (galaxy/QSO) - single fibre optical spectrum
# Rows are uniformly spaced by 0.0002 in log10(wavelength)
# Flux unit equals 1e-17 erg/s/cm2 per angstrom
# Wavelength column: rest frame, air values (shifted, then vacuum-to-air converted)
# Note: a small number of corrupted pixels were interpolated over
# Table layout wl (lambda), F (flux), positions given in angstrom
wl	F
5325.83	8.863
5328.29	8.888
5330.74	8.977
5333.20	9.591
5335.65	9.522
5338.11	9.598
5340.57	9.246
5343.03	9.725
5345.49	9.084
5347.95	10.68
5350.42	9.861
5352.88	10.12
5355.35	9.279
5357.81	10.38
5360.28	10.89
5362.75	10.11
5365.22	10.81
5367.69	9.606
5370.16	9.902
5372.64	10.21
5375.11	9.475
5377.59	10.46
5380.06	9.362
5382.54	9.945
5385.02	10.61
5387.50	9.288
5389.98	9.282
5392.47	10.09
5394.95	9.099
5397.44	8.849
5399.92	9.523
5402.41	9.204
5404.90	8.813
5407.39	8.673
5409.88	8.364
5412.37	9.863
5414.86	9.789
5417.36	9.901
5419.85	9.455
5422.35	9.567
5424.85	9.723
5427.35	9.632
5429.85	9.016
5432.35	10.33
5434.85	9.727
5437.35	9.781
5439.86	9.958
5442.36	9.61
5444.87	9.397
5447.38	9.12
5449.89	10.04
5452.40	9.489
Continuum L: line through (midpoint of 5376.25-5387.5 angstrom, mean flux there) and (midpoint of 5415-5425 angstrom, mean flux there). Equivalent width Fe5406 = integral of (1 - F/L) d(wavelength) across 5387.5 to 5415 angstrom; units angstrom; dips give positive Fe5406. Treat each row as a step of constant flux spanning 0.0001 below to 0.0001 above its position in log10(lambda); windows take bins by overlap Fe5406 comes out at 1.7 angstrom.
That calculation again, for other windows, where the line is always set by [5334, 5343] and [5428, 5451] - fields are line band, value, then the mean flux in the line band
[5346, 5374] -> -1.8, 10.1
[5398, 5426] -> 0.8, 9.34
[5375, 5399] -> -0.2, 9.65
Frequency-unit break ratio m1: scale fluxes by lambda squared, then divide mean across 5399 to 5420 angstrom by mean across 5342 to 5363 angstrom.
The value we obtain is 0.95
